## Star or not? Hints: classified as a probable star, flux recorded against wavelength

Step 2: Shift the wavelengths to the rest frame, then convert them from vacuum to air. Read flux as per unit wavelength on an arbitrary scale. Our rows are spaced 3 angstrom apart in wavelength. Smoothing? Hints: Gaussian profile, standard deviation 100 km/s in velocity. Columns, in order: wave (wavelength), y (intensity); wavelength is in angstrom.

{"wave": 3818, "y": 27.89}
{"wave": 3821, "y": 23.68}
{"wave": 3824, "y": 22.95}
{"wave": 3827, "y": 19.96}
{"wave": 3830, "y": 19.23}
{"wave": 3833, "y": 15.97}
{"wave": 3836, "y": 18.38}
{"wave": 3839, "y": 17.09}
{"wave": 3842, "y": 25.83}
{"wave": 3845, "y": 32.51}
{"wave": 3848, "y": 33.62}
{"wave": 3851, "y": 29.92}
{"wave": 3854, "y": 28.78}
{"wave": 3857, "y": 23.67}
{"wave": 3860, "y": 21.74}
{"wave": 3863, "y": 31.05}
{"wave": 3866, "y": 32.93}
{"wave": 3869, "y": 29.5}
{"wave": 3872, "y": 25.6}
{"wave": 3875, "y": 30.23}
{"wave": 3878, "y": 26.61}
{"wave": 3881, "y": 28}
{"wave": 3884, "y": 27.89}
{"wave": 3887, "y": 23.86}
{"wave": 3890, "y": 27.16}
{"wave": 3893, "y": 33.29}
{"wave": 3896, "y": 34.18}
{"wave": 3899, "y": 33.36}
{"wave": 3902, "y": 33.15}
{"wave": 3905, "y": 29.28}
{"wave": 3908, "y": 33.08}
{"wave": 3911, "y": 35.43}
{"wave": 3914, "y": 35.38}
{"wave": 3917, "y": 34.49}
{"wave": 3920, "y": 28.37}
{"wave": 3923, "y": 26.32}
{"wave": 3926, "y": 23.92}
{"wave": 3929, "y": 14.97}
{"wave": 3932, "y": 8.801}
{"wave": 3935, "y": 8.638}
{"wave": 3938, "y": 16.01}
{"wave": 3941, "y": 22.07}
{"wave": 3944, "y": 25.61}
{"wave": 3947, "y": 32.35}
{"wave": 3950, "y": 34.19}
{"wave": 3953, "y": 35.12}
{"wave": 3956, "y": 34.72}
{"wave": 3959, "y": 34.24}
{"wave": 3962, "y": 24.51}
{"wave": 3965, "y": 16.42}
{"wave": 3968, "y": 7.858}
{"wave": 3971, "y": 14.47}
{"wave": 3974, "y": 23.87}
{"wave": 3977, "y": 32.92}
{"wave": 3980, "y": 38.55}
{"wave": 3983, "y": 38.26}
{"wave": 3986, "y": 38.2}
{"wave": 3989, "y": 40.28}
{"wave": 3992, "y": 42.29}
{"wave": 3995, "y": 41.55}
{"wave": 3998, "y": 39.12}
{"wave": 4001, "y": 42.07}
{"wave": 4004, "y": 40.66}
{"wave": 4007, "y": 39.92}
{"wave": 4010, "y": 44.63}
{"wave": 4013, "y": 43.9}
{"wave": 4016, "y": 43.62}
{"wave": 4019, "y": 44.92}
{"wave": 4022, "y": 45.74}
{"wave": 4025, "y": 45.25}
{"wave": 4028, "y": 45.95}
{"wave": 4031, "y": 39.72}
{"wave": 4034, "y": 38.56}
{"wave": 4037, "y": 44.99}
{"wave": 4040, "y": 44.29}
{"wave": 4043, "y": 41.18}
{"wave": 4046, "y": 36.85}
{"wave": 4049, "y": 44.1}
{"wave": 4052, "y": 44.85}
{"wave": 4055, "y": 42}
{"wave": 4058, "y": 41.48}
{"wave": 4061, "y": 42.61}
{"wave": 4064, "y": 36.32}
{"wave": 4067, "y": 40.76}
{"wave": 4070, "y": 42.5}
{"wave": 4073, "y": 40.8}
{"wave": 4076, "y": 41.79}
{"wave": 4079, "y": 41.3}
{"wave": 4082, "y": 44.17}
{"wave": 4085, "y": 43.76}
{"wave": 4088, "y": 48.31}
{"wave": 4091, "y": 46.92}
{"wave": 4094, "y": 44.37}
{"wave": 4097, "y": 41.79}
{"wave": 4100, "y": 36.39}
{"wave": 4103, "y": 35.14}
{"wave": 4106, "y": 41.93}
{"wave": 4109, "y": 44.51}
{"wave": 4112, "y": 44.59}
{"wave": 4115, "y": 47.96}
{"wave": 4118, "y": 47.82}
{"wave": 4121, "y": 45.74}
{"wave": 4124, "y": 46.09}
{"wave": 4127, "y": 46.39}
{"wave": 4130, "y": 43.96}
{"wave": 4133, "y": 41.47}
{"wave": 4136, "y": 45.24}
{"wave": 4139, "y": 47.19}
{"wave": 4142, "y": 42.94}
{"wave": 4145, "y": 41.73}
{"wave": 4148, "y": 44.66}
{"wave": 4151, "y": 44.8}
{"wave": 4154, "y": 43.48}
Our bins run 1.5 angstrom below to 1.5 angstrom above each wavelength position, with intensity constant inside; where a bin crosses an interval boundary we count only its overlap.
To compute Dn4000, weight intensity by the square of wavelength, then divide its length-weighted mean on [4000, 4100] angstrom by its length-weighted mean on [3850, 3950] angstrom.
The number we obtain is 1.69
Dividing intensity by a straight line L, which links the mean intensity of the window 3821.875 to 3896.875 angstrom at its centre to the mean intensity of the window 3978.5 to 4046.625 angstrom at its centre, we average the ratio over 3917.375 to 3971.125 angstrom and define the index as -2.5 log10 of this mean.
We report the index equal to 0.444 mag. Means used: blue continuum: 26.3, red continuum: 41.8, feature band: 23.2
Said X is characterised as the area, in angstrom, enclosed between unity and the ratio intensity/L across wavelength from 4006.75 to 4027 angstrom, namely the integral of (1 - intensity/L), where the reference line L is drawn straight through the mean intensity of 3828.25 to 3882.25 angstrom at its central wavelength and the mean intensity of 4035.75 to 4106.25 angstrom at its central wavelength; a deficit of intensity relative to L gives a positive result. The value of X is -3.3 angstrom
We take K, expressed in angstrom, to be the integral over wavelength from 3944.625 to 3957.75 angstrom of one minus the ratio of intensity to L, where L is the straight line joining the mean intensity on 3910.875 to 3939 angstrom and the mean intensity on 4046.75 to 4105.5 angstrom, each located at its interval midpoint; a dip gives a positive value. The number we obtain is -3.7 angstrom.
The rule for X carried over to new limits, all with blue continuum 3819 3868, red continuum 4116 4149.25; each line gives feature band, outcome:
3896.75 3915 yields -2.5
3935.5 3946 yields 3.7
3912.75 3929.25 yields 1.2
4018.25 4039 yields -3.2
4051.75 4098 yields -2.0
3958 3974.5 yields 6.8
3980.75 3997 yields -2.3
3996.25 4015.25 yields -3.0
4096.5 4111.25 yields 1.0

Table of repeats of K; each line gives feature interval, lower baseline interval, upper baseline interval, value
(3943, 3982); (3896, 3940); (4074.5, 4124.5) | 3.6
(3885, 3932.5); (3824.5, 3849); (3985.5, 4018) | 2.8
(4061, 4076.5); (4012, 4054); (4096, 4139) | 1.0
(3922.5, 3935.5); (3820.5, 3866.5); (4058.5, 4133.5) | 6.1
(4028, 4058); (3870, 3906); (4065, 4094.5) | -1.0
